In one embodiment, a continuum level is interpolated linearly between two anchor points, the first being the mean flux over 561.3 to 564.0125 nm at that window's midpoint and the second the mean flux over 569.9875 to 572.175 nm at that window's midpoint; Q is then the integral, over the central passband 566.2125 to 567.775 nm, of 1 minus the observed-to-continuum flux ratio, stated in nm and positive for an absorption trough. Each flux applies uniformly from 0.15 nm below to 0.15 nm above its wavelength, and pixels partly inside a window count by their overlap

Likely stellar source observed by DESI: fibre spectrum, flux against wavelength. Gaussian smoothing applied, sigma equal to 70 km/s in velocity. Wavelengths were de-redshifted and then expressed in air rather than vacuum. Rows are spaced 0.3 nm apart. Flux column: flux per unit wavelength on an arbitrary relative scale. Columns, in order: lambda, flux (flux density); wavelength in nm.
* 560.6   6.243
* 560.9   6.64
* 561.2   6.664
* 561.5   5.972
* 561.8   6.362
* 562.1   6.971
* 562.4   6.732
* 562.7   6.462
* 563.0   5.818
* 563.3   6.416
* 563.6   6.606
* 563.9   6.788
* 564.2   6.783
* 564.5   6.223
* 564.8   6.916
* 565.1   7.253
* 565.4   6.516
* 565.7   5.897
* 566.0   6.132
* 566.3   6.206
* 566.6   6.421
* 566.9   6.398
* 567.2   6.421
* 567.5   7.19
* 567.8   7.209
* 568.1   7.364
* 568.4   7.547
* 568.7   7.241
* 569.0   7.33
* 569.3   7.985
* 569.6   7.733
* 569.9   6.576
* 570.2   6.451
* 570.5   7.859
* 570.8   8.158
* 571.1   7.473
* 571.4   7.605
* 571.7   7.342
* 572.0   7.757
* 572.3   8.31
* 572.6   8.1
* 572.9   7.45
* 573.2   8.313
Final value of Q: 0.09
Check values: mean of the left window 6.46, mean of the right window 7.5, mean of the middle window 6.59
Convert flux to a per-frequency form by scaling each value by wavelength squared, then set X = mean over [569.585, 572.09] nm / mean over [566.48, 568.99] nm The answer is 1.07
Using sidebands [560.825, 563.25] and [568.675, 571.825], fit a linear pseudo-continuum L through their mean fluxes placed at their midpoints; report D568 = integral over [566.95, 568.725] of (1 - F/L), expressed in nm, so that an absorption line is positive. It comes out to 0.009 nm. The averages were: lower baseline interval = 6.45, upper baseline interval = 7.44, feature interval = 7.11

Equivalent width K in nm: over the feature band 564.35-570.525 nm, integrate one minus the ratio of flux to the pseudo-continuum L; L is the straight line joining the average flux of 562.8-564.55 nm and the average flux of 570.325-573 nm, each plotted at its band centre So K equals 0.174 nm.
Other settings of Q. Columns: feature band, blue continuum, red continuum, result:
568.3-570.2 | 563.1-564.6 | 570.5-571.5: 0.037 nm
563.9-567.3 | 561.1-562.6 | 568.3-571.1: 0.231 nm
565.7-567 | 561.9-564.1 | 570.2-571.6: 0.141 nm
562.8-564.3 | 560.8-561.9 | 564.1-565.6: 0.028 nm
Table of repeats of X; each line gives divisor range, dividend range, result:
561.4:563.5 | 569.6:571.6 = 1.19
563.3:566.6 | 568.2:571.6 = 1.16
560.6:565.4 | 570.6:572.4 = 1.22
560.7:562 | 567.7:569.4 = 1.19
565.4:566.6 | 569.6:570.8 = 1.18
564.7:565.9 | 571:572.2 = 1.17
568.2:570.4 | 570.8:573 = 1.07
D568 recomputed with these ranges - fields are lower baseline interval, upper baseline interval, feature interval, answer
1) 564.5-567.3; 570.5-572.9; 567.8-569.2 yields -0.06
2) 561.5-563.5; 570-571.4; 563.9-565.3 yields -0.02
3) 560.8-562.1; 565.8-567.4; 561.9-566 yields -0.10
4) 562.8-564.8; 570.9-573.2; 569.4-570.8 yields 0.03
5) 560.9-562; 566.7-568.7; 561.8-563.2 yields 0.01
